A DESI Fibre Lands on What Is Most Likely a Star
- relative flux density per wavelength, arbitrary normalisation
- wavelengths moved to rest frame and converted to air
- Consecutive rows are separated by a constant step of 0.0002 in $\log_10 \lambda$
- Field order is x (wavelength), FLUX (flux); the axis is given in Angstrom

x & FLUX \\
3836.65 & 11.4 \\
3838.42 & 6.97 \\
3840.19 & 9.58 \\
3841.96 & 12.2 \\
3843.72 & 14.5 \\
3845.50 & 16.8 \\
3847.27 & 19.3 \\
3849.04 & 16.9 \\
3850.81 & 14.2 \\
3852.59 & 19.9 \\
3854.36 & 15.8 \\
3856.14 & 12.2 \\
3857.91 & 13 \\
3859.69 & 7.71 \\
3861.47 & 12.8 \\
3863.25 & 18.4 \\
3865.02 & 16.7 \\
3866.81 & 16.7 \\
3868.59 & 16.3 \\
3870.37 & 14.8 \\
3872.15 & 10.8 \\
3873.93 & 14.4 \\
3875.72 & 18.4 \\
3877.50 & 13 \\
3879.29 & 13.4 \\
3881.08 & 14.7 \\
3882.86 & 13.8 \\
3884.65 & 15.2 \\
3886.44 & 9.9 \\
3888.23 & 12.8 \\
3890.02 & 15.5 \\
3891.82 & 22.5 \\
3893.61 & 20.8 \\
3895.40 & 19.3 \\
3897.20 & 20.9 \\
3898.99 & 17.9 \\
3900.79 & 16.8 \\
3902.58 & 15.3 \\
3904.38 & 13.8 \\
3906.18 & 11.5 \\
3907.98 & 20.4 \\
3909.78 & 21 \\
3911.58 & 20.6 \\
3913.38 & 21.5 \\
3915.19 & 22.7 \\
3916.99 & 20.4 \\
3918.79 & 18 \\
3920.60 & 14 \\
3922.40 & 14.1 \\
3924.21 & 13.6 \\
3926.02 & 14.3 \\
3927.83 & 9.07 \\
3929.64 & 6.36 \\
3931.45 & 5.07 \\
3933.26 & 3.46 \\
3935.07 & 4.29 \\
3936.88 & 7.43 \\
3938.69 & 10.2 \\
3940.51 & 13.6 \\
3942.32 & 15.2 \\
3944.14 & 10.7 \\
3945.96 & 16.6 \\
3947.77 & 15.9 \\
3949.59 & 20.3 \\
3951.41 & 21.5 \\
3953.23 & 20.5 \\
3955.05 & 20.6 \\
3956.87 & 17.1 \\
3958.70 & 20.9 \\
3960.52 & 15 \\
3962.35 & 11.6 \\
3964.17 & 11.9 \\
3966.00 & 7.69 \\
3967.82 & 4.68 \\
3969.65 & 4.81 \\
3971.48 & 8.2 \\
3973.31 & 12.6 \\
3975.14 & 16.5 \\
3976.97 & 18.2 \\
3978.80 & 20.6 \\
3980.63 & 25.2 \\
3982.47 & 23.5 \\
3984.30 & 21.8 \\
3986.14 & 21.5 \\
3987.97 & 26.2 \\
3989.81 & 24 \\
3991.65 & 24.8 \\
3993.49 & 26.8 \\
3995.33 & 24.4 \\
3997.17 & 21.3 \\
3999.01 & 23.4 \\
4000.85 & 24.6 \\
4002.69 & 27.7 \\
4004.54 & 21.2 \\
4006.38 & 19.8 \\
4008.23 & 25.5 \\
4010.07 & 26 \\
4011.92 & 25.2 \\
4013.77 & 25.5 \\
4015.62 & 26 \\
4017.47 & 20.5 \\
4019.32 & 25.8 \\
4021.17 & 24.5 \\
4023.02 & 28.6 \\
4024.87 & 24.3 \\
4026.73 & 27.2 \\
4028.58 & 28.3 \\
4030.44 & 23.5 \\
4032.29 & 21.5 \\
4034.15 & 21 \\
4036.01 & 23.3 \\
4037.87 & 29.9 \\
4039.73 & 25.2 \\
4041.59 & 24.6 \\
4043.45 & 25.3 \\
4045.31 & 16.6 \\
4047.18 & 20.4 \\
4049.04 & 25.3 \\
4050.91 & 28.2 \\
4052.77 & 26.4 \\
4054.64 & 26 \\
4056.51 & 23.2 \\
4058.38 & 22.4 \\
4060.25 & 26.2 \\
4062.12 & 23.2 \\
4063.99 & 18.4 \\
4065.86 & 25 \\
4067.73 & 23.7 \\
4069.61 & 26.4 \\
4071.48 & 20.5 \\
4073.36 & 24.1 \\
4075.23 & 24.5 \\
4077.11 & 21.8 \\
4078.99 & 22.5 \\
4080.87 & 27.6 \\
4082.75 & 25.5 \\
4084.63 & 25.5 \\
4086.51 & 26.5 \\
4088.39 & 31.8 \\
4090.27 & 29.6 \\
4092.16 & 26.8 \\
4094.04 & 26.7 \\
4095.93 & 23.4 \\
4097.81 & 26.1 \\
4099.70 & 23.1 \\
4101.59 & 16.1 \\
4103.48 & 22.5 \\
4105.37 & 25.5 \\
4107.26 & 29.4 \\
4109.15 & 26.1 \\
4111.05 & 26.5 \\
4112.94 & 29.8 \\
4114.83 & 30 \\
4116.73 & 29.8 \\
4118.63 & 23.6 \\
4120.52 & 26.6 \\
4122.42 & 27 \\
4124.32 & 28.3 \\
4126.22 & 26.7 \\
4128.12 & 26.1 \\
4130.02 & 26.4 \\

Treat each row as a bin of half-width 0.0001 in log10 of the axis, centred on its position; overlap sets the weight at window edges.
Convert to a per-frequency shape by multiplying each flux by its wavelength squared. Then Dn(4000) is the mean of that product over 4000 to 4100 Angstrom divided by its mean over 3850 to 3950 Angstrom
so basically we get 1.8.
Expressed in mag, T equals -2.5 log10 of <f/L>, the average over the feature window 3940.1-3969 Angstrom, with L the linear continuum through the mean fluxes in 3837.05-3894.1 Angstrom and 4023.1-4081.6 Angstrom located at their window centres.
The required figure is 0.25 mag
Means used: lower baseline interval 14.6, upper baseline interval 24.1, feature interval 15.2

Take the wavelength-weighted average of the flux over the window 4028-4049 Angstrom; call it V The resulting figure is 23.6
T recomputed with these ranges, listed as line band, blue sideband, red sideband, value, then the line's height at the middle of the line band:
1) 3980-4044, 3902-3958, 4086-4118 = -0.20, 20.4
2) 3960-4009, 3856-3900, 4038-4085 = 0.08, 20.4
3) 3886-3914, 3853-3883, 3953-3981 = -0.22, 14.4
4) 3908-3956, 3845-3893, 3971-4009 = 0.25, 18.6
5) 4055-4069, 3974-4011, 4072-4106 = 0.05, 24.4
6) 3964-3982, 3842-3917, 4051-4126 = 0.46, 20.3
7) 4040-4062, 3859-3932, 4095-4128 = -0.05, 23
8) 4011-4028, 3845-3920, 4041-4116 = -0.14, 22.3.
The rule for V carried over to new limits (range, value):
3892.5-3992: 15.9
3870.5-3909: 15.8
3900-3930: 16.3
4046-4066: 23.9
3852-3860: 13.9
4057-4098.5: 24.9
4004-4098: 24.7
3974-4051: 23.8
